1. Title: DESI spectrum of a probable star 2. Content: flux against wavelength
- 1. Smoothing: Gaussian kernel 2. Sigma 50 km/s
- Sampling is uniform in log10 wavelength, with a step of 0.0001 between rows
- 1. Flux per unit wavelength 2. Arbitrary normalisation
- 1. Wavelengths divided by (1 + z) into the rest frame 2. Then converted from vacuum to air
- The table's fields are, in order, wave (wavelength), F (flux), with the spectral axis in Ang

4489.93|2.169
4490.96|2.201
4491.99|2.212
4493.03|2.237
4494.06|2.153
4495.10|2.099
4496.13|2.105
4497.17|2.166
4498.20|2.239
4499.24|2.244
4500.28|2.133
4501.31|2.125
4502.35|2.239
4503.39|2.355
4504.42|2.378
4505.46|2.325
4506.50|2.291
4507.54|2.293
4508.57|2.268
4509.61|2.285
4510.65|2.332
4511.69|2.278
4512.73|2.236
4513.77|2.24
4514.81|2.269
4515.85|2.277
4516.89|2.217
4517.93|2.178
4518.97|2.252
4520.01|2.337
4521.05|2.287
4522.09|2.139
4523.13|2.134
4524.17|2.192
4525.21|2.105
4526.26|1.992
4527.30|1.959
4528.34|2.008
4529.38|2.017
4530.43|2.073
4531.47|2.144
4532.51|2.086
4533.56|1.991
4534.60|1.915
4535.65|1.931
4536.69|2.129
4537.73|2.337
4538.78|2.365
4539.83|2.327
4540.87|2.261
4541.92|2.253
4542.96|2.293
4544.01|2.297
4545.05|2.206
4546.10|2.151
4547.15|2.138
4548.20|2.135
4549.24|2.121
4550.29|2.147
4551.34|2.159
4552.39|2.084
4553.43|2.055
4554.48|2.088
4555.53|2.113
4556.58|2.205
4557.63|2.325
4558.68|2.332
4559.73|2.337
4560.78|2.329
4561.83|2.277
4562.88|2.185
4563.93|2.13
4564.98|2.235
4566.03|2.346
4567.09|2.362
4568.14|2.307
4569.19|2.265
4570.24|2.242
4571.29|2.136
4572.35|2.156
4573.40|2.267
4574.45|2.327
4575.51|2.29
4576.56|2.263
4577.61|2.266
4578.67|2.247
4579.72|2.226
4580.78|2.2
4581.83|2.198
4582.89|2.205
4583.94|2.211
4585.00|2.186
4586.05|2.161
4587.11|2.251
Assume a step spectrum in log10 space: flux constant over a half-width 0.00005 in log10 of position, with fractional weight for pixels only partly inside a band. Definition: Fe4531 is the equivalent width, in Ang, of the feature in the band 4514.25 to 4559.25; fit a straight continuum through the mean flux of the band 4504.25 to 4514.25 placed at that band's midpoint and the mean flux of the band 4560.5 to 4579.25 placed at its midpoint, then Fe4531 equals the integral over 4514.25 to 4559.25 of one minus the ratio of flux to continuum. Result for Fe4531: 2.2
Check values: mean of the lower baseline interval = 2.29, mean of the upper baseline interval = 2.26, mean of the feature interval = 2.16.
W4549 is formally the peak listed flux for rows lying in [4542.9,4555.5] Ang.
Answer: 2.297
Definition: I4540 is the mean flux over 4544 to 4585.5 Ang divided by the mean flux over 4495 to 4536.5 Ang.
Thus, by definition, 1.0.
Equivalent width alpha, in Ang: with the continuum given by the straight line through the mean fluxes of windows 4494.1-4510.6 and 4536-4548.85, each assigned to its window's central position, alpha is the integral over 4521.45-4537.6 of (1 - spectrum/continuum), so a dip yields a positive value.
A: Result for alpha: 1.3 Ang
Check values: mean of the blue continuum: 2.24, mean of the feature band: 2.06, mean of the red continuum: 2.24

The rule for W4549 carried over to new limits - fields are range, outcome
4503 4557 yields 2.378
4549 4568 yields 2.362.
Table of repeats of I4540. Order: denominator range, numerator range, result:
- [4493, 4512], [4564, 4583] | 1.00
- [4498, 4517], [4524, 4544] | 0.94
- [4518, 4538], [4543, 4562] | 1.04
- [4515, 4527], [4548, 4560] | 0.99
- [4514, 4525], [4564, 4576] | 1.02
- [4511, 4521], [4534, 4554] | 0.96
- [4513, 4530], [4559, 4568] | 1.05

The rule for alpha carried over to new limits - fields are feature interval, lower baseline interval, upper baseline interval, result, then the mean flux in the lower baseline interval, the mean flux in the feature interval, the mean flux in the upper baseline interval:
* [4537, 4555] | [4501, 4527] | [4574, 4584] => 0.3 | 2.24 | 2.2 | 2.24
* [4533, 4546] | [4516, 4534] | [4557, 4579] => -0.1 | 2.13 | 2.19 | 2.27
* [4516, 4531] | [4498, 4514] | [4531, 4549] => 0.5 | 2.27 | 2.14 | 2.17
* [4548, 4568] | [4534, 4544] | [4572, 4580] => 0.2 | 2.2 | 2.21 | 2.26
